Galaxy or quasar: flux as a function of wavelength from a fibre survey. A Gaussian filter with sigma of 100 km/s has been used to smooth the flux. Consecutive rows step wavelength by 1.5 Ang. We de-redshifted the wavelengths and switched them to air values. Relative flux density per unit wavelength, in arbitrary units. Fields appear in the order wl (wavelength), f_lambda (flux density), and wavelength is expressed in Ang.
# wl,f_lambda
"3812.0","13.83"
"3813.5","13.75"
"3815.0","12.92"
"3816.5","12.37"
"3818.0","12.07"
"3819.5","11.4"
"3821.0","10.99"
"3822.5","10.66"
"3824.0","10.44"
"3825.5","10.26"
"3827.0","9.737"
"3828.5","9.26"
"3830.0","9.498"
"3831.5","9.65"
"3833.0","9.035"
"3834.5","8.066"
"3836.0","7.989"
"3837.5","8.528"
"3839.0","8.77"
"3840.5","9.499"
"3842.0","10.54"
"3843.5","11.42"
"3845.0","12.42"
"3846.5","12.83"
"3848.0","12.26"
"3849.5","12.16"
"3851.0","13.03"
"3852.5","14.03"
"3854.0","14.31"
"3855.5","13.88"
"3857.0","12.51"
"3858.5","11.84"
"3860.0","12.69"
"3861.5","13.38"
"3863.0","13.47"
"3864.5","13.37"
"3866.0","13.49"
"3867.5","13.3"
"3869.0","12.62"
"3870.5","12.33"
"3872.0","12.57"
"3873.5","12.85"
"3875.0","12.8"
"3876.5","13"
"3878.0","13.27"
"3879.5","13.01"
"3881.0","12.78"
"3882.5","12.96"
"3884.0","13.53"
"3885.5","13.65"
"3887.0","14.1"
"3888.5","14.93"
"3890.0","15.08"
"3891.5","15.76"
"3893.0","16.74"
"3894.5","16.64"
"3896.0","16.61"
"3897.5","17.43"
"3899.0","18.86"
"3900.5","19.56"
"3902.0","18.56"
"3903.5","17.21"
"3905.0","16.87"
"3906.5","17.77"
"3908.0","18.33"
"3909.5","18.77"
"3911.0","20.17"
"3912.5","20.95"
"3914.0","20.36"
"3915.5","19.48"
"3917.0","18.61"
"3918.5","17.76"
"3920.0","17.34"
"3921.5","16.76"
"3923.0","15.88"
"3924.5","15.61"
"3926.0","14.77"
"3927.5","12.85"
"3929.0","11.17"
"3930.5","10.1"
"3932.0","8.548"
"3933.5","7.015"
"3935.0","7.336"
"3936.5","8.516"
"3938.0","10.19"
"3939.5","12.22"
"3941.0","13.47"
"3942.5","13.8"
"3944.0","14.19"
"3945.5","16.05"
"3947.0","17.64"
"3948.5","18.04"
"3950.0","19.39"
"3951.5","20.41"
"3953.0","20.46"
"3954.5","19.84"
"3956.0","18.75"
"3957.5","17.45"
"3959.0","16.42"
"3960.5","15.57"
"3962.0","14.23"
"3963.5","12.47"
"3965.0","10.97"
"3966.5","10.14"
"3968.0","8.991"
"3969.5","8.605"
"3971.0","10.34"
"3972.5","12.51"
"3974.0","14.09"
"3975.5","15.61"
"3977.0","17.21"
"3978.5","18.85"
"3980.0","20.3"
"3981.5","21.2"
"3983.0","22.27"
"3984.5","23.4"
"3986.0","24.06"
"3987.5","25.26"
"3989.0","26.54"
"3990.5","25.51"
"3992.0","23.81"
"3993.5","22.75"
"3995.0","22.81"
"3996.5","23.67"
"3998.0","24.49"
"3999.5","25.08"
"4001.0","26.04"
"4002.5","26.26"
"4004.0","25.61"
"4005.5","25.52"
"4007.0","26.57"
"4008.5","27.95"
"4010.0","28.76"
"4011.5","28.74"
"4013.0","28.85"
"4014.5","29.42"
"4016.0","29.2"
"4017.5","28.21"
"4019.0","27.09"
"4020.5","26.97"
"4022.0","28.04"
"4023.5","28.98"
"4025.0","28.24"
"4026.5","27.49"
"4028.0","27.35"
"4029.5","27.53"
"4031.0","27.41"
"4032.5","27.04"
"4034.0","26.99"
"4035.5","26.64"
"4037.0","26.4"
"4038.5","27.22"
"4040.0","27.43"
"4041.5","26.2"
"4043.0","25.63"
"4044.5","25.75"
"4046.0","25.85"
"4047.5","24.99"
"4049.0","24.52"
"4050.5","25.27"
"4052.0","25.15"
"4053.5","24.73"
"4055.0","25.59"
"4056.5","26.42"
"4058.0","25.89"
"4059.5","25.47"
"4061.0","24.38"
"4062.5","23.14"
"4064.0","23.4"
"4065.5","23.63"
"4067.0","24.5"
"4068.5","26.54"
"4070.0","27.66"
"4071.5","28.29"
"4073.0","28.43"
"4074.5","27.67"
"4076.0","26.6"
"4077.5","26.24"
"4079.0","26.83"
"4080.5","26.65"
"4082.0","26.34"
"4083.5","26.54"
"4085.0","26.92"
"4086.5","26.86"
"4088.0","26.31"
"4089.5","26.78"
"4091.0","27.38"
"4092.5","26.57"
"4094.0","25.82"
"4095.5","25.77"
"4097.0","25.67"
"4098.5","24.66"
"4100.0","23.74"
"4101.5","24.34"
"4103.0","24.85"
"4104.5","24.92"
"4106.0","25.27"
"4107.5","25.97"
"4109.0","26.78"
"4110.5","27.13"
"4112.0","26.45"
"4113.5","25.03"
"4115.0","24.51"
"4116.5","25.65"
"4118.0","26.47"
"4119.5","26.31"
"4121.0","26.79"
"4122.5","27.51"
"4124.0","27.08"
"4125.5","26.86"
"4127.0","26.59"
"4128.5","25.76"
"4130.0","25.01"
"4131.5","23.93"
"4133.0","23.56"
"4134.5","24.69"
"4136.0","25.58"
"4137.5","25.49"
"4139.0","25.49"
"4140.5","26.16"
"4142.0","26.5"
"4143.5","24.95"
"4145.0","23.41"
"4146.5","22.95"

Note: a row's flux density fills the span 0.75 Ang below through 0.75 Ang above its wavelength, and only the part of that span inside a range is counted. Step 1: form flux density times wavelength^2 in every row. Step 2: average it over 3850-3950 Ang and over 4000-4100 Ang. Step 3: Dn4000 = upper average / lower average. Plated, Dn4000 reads 1.95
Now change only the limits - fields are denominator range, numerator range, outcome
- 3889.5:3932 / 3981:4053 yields 1.64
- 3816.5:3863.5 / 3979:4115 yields 2.58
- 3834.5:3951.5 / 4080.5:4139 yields 2.03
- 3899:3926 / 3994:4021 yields 1.54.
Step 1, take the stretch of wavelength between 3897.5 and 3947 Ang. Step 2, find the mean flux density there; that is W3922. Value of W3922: 15.4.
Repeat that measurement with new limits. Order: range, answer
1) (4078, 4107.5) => 25.9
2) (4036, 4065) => 25.4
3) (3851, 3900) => 14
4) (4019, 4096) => 26.4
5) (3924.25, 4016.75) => 18.5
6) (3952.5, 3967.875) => 15.3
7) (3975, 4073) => 25.6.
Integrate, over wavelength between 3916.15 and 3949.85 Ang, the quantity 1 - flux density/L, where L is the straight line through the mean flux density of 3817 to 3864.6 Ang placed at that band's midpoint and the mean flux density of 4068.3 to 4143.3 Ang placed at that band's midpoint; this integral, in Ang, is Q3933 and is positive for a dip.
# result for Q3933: 5.6 Ang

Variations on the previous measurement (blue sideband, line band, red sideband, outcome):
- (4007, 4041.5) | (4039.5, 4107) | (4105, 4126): 2.8 Ang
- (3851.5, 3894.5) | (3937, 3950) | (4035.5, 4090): 2.6 Ang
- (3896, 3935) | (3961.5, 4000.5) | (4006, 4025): 9.0 Ang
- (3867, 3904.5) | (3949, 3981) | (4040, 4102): 6.7 Ang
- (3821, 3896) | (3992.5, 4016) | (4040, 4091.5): -4.6 Ang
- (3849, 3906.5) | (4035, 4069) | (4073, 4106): -2.0 Ang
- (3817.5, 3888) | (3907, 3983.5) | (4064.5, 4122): 8.4 Ang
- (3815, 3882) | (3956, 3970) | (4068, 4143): 3.8 Ang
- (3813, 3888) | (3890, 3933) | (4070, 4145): -4.3 Ang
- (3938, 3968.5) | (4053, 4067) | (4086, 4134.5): -1.4 Ang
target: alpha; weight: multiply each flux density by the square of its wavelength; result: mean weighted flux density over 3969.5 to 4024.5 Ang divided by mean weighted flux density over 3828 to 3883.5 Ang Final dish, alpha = 2.15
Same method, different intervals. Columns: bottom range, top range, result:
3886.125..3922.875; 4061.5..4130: 1.62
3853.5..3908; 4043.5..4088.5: 1.94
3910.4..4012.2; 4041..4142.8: 1.52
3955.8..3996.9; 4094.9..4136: 1.53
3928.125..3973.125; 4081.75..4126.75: 2.08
